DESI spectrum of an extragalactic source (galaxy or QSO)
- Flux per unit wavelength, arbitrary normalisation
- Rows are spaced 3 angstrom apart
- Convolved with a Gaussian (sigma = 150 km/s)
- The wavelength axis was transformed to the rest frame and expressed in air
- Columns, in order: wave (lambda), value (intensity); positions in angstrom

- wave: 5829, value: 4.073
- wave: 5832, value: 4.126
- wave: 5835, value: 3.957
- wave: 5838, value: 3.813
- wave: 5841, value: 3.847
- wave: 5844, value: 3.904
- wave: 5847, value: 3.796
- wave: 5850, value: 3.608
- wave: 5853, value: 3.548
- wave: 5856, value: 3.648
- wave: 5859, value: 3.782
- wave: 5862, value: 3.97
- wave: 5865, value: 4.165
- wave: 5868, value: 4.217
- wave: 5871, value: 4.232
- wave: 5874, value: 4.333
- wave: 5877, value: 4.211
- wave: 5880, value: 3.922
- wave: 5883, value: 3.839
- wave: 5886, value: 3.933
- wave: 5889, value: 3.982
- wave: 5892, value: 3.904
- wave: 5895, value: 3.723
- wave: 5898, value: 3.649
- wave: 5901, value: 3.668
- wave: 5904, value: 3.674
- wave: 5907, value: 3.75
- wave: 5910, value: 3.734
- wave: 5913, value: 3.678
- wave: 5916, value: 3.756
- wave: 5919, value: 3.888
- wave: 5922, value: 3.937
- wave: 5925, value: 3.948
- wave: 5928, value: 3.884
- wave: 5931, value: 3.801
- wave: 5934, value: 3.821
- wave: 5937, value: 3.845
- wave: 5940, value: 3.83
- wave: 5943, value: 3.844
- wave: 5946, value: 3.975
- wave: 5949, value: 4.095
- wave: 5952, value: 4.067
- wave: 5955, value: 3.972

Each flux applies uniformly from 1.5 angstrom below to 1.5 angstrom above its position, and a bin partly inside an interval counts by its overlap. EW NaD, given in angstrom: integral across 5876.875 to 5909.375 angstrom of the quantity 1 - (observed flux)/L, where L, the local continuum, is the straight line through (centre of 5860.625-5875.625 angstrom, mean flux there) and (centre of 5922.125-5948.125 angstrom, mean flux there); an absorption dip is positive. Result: 2.0 angstrom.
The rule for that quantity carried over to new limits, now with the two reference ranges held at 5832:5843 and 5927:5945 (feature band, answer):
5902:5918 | 0.6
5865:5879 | -1.2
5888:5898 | 0.1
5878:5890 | -0.2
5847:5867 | 0.5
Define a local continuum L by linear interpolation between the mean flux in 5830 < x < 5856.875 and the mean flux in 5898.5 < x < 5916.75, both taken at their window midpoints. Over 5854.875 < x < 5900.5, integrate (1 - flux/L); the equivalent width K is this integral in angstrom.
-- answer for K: -2.5 angstrom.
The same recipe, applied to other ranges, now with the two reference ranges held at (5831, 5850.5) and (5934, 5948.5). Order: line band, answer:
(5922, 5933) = 0.0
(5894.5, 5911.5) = 0.8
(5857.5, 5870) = -0.5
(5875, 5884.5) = -0.3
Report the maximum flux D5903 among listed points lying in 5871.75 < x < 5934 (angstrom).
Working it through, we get 4.333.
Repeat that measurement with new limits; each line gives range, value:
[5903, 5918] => 3.756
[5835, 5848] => 3.957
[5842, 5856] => 3.904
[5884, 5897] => 3.982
